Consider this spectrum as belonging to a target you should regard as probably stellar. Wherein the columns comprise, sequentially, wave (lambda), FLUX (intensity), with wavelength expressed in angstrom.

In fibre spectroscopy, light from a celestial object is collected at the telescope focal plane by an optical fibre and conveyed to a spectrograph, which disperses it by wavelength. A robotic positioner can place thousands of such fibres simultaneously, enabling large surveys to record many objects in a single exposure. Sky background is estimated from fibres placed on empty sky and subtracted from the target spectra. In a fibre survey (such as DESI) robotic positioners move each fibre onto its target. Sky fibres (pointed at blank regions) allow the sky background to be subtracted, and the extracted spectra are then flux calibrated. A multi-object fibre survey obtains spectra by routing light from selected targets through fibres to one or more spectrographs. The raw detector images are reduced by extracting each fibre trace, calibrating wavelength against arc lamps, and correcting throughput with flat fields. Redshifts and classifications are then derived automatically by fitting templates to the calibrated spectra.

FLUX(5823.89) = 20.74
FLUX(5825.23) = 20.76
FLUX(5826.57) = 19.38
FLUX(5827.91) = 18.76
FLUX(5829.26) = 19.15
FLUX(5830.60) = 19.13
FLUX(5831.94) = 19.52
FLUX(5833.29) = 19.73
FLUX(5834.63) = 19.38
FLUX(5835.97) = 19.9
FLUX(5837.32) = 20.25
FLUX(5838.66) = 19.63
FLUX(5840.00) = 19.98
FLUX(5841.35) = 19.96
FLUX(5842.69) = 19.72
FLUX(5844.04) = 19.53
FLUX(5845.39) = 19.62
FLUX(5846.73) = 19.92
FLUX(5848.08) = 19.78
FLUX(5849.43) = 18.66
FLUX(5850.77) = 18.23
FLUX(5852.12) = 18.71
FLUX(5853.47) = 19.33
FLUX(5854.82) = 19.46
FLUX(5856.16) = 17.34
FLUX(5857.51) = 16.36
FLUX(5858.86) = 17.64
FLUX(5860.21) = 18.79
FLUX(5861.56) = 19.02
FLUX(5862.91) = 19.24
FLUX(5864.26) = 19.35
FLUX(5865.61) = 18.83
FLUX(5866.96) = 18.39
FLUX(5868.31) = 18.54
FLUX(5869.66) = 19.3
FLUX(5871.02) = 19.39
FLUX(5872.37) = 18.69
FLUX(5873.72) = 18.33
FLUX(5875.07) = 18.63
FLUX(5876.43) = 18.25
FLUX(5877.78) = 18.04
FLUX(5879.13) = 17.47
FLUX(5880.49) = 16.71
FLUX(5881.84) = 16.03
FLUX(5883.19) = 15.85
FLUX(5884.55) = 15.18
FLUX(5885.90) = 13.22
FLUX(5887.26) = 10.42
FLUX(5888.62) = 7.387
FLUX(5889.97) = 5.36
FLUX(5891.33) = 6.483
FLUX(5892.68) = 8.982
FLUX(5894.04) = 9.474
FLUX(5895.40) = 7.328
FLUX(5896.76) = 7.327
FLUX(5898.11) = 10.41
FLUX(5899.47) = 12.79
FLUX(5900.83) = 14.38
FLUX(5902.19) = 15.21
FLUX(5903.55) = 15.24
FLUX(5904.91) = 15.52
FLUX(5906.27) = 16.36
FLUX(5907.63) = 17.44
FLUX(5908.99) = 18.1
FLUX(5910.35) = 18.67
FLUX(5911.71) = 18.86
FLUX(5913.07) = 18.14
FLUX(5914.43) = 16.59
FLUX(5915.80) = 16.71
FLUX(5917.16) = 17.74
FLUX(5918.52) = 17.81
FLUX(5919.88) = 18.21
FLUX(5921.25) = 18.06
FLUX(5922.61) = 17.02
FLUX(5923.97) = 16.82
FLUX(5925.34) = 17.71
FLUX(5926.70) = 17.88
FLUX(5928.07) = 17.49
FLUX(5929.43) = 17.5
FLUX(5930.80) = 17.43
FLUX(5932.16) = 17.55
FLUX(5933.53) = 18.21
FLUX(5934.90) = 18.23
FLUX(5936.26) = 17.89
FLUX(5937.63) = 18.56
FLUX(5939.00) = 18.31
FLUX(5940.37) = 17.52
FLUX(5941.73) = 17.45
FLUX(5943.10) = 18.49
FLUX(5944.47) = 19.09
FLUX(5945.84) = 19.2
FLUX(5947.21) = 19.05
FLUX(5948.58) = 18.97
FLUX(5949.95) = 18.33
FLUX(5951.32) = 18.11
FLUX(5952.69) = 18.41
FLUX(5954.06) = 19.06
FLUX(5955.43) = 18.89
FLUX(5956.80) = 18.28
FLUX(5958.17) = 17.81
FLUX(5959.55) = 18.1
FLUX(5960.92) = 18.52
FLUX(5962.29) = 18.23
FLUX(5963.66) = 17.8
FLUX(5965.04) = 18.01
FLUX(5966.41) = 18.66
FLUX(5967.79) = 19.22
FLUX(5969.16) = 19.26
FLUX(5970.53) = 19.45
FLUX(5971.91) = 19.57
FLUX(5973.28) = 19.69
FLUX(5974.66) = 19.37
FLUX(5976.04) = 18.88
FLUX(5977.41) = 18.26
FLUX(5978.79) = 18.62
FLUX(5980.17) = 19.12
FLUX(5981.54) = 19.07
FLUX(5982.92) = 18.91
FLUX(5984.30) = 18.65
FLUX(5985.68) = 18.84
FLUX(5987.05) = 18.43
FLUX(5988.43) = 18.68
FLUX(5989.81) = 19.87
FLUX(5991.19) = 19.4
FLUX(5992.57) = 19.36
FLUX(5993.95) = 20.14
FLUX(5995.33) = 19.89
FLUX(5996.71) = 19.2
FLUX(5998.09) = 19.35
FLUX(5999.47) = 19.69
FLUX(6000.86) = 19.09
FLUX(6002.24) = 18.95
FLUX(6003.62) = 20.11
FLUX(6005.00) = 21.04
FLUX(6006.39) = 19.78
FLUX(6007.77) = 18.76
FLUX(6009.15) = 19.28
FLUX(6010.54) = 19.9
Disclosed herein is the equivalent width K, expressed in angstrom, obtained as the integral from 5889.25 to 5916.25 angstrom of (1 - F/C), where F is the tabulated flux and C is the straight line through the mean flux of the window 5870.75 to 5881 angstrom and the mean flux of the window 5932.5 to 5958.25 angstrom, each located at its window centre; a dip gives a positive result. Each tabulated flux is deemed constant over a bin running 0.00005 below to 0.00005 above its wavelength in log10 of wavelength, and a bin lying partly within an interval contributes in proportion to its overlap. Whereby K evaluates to 7.1 angstrom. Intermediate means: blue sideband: 18.2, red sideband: 18.4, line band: 13.4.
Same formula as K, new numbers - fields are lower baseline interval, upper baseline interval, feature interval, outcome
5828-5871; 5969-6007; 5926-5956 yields 1.5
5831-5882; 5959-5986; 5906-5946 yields 2.1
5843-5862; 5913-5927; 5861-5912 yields 8.6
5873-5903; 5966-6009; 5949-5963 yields -0.9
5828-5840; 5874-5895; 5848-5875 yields -4.4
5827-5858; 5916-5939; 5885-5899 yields 7.3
